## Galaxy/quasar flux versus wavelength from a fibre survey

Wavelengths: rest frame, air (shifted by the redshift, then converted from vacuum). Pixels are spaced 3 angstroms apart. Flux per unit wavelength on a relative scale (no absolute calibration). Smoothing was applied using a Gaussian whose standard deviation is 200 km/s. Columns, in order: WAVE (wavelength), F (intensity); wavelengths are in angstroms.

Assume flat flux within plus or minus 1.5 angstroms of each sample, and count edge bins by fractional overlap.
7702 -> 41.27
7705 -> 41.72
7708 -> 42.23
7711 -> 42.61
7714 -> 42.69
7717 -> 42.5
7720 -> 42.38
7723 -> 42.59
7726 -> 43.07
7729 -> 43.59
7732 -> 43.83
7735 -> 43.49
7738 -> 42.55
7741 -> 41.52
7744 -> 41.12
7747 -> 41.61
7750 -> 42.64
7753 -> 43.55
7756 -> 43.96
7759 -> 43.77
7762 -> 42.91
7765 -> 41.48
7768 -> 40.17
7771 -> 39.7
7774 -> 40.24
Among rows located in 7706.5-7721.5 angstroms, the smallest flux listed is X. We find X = 42.23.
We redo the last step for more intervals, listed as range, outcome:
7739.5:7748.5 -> 41.12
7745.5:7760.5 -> 41.61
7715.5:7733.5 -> 42.38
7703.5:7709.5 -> 41.72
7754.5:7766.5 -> 41.48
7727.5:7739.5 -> 42.55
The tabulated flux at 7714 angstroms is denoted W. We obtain 42.69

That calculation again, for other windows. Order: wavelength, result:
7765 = 41.48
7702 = 41.27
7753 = 43.55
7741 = 41.52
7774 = 40.24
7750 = 42.64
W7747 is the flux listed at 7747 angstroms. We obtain 41.61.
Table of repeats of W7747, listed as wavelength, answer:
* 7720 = 42.38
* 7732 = 43.83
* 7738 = 42.55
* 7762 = 42.91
